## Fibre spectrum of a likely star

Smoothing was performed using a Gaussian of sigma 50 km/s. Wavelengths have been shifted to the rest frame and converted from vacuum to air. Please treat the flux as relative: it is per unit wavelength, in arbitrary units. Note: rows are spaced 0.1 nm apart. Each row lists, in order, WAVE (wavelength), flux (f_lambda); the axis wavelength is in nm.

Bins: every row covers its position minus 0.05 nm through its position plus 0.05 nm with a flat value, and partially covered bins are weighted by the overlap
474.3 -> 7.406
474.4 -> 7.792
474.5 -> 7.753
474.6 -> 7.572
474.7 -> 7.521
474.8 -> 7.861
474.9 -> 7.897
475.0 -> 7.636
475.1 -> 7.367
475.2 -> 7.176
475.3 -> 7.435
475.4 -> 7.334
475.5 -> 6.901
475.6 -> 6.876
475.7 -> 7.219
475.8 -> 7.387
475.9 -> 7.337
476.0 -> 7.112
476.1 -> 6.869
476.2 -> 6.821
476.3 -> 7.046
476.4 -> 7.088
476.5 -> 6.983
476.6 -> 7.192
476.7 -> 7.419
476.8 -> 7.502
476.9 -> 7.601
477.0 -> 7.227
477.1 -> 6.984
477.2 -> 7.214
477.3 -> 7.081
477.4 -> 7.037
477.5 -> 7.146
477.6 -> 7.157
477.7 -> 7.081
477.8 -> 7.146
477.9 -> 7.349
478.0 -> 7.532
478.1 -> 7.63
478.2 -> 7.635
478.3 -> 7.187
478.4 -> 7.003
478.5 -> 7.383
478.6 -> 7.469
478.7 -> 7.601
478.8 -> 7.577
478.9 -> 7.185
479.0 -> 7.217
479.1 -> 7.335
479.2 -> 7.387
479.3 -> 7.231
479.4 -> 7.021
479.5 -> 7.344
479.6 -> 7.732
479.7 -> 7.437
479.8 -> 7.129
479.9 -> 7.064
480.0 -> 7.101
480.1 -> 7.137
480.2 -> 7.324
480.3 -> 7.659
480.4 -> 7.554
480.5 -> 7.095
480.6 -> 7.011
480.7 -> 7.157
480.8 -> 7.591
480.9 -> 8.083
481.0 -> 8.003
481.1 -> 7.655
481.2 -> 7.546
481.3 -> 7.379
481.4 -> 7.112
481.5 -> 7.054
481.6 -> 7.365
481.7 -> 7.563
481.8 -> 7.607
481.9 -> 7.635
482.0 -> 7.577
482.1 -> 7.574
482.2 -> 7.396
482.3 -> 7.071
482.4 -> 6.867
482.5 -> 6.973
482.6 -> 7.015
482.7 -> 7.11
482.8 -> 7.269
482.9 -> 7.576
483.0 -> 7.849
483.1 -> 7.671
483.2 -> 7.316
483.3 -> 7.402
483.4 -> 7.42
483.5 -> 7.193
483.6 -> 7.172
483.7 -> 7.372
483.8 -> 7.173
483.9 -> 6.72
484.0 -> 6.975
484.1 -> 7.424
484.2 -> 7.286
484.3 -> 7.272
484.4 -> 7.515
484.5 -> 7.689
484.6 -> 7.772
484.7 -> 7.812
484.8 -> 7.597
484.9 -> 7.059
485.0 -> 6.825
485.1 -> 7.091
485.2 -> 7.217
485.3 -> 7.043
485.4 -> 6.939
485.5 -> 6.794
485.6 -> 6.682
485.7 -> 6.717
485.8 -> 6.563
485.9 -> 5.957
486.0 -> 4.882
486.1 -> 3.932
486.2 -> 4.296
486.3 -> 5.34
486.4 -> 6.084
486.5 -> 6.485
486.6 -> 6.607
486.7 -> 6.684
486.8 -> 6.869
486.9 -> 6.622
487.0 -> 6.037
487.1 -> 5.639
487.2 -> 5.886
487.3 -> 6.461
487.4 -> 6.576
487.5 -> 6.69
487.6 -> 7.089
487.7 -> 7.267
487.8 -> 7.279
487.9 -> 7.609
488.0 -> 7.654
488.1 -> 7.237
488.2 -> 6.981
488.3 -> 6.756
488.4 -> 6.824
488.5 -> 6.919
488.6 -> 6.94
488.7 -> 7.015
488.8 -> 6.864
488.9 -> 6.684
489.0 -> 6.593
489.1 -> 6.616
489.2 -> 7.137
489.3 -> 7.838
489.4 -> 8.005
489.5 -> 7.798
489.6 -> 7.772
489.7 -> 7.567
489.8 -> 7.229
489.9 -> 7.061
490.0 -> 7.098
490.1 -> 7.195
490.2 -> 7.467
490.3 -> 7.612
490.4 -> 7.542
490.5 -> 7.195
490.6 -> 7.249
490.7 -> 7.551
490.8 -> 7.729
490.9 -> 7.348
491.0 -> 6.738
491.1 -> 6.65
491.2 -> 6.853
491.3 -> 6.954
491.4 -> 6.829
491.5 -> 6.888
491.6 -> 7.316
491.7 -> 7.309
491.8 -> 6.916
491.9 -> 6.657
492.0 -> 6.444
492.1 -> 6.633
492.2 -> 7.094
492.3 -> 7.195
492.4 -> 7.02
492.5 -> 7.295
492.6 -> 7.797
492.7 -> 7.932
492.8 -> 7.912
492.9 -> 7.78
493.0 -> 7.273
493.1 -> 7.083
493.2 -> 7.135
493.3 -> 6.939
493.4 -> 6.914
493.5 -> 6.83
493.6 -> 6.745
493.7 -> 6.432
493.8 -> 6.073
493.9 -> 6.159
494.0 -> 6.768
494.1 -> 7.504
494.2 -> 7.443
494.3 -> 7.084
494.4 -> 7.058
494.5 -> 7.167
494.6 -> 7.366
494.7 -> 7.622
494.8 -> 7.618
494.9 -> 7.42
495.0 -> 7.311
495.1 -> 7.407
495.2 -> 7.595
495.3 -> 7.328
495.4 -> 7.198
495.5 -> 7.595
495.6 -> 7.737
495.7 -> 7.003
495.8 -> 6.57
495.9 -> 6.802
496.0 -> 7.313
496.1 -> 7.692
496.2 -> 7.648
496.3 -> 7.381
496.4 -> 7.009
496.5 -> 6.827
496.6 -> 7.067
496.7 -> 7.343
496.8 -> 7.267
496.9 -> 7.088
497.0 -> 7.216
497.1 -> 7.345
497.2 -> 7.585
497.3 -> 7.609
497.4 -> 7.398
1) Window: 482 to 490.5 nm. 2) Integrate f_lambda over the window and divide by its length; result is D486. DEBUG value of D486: 6.97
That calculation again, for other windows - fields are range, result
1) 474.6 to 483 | 7.32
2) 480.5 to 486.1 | 7.2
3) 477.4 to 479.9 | 7.32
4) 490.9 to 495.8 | 7.12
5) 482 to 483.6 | 7.32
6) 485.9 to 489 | 6.47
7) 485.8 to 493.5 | 6.91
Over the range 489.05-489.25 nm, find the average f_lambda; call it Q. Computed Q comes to 6.88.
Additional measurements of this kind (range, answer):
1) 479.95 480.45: 7.35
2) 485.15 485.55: 7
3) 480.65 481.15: 7.7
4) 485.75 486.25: 5.13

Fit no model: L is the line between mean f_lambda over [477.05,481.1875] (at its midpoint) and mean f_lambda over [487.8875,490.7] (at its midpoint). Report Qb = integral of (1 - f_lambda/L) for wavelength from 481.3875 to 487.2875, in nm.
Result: 0.31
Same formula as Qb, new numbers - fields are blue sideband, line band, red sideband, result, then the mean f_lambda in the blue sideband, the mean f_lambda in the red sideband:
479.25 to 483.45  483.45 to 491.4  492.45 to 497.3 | 0.42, 7.37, 7.23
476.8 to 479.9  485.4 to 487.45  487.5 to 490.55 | 0.33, 7.3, 7.22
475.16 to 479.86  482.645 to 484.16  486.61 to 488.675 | -0.07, 7.25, 6.8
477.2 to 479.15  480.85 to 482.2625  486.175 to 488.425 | -0.10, 7.3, 6.59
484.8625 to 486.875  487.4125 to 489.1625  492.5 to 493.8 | -0.11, 6.3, 7.19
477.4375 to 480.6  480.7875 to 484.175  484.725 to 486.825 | -0.27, 7.31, 6.38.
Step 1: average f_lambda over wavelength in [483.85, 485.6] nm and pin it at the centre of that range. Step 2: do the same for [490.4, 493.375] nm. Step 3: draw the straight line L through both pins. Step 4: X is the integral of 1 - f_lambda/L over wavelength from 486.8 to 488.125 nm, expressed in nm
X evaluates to 0.08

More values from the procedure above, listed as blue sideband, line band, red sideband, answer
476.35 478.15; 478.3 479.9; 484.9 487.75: -0.06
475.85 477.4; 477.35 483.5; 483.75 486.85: -0.36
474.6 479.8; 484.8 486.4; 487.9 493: 0.22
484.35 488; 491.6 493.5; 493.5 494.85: -0.07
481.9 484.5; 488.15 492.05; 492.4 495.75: 0.07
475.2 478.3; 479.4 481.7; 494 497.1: -0.05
